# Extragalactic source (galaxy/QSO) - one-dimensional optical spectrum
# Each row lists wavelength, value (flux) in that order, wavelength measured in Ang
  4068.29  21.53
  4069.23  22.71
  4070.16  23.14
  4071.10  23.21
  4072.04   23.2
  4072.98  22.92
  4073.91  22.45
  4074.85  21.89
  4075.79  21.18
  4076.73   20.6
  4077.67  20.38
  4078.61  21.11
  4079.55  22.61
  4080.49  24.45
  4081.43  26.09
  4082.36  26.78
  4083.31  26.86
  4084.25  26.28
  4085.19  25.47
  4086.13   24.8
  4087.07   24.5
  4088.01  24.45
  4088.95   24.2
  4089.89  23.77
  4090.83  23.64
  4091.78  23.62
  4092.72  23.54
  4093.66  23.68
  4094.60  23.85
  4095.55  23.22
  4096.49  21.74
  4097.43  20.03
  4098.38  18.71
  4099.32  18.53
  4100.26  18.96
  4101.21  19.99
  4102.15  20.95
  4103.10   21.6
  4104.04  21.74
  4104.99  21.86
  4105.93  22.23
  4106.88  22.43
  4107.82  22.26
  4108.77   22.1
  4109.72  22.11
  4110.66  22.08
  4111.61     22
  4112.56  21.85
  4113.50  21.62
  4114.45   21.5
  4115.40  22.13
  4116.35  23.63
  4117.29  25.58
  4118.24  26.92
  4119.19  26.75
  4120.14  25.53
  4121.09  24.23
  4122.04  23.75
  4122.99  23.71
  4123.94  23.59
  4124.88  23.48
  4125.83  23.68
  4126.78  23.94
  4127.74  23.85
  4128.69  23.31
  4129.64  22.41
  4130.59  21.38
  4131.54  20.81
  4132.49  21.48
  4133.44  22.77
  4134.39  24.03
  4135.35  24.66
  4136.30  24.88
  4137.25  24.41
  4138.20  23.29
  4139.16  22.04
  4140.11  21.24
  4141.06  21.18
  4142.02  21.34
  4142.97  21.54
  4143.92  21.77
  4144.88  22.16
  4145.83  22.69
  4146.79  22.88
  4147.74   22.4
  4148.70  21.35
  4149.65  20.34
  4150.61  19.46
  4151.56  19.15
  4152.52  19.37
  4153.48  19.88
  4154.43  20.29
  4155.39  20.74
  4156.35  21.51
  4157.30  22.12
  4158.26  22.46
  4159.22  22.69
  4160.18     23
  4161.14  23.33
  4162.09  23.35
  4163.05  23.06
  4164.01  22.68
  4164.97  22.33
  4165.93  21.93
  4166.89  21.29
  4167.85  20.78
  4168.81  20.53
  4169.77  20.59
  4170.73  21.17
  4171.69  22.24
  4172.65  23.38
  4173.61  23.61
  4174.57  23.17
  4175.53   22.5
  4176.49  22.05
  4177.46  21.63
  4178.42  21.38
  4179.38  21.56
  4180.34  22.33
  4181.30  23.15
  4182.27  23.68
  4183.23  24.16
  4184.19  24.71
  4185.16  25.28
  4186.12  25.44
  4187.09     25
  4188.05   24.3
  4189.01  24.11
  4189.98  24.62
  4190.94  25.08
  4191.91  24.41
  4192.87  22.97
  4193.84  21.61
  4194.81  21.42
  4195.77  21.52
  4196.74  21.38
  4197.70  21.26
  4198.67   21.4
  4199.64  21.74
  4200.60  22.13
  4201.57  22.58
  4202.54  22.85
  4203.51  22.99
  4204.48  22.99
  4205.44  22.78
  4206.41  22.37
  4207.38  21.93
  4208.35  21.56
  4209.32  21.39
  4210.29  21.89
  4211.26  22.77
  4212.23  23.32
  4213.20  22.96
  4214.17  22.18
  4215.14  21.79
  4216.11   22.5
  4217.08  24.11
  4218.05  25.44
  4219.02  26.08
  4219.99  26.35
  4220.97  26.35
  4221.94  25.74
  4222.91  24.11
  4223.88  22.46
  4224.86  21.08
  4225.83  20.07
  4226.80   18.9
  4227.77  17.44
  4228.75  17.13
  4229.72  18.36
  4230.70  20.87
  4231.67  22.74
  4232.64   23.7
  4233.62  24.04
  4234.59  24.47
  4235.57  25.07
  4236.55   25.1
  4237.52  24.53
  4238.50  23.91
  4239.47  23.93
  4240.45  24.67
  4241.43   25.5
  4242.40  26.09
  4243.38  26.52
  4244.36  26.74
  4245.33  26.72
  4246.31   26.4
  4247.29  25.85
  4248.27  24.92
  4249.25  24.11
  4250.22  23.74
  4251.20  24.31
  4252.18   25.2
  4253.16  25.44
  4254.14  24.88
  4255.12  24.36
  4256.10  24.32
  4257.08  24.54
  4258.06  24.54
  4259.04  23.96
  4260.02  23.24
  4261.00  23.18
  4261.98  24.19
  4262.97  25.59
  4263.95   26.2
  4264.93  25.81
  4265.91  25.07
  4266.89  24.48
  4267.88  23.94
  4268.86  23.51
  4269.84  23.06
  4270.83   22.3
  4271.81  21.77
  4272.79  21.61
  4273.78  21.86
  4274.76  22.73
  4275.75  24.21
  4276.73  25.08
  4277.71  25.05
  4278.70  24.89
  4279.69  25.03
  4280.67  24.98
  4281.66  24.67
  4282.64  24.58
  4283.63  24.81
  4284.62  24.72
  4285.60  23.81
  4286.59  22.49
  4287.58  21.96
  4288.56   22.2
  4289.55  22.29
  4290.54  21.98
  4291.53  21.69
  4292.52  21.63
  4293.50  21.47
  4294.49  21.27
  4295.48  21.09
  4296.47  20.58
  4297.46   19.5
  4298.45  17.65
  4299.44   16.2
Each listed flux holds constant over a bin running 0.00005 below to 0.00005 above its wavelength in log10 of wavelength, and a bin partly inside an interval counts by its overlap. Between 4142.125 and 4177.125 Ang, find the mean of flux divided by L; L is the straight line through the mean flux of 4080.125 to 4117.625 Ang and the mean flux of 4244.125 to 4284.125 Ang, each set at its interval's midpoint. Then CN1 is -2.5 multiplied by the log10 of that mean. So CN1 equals 0.08 mag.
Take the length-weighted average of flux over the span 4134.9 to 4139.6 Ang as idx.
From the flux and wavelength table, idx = 23.9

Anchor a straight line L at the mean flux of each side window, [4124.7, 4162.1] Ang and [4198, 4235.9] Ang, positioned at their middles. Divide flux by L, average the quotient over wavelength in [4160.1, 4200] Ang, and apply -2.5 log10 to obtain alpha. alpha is -0.02 mag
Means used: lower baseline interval 22.1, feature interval 22.7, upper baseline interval 22.5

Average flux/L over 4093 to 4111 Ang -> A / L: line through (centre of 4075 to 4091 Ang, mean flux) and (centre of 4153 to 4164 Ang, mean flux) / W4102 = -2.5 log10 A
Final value 0.09 mag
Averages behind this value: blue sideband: 23.9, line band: 21.5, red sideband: 22.1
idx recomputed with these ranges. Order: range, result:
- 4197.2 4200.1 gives 21.5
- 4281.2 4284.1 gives 24.7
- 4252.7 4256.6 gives 24.7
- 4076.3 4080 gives 21.2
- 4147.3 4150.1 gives 21.4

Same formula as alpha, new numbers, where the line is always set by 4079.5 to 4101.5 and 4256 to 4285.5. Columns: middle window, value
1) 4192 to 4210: 0.08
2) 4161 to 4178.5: 0.07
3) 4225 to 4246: 0.04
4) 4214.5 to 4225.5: -0.01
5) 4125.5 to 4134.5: 0.04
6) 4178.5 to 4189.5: -0.01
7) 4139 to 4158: 0.12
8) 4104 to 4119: 0.03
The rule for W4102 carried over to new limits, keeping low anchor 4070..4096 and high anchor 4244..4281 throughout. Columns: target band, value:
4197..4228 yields 0.07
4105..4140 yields 0.03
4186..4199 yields 0.04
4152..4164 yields 0.10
